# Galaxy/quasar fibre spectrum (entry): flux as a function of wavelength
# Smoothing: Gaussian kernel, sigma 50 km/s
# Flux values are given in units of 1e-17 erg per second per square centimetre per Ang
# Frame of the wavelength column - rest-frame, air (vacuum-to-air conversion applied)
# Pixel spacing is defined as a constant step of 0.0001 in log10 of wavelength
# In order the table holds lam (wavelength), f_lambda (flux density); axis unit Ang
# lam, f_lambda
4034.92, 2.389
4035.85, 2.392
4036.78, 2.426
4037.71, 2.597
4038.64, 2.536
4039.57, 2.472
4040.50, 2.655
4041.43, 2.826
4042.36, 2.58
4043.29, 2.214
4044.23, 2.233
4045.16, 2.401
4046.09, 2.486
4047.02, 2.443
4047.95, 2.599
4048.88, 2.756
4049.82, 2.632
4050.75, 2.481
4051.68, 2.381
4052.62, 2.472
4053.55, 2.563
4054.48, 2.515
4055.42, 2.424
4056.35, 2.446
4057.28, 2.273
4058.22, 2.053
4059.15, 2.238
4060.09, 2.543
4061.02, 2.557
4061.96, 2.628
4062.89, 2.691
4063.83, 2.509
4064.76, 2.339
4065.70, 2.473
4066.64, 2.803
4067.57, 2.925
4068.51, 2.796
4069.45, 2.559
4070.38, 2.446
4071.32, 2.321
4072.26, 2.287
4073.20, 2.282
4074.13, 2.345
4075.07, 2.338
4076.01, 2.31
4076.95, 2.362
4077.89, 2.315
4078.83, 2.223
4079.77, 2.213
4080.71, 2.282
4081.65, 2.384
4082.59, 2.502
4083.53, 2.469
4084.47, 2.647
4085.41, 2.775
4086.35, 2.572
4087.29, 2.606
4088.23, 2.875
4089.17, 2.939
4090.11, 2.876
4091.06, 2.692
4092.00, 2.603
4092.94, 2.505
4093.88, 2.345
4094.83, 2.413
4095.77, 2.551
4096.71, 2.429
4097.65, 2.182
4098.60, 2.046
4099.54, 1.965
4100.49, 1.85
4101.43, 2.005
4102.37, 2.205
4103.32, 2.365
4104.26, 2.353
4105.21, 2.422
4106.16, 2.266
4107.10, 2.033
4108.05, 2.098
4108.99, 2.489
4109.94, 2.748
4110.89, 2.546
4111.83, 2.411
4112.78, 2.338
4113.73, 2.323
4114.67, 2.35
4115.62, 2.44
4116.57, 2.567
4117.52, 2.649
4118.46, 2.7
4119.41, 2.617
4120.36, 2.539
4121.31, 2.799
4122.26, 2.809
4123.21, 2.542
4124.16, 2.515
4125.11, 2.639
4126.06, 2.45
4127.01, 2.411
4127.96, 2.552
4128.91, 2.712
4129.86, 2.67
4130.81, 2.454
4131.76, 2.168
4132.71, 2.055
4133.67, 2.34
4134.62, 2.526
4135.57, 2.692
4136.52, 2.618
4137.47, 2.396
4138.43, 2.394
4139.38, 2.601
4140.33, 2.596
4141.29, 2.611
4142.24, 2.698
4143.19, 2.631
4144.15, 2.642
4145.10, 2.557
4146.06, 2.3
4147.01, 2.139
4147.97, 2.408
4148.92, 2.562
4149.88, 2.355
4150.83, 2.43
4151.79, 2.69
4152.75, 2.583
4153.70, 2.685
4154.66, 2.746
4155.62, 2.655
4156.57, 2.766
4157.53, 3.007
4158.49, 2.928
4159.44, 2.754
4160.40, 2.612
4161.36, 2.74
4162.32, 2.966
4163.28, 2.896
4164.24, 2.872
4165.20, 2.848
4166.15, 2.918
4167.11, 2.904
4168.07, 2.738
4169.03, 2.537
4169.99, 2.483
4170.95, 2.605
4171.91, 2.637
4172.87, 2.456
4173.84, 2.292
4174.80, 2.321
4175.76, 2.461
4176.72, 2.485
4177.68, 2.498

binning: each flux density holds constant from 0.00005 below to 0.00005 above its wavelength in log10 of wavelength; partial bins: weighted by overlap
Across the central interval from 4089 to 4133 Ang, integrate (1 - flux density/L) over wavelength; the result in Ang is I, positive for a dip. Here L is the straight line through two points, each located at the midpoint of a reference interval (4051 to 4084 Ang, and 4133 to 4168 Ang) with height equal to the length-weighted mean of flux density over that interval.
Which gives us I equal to 1.8 Ang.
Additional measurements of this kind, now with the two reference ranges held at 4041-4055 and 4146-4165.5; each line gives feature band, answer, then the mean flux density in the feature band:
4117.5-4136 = 0.61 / 2.54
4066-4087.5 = 0.69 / 2.47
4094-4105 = 1.53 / 2.22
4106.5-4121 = 0.82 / 2.46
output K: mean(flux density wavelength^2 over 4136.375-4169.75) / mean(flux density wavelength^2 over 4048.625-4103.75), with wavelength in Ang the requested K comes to 1.12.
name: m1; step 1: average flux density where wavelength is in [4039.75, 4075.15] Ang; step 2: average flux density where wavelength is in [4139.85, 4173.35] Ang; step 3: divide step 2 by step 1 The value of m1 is 1.1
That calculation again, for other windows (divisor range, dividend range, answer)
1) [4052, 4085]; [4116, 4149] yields 1.04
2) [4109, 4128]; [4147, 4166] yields 1.06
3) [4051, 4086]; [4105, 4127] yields 1.02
